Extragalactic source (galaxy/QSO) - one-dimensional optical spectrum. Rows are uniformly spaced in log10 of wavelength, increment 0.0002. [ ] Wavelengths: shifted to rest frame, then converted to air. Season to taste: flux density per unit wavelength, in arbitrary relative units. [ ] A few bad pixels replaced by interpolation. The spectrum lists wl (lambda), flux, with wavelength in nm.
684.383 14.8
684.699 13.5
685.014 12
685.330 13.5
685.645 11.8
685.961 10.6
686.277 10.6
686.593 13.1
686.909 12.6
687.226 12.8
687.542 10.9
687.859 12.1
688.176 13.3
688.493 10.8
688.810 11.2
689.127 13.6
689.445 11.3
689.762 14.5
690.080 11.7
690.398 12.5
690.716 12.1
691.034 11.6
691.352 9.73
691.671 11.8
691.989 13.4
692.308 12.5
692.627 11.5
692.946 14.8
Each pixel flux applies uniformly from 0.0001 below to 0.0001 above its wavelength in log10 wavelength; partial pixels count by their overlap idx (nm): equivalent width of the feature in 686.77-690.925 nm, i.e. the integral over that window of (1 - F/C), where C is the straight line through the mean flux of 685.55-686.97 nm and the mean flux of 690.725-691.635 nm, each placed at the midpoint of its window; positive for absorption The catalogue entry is -0.33 nm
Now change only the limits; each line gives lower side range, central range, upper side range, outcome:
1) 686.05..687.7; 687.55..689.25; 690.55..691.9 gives -0.04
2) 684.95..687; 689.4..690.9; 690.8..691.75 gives -0.16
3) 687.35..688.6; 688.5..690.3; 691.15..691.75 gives -0.15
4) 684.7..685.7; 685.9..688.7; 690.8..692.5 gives 0.11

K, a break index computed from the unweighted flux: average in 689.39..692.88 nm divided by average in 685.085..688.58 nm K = 1.01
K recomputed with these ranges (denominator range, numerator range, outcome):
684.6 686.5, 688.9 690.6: 1.05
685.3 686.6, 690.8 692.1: 1.00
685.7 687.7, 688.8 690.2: 1.07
